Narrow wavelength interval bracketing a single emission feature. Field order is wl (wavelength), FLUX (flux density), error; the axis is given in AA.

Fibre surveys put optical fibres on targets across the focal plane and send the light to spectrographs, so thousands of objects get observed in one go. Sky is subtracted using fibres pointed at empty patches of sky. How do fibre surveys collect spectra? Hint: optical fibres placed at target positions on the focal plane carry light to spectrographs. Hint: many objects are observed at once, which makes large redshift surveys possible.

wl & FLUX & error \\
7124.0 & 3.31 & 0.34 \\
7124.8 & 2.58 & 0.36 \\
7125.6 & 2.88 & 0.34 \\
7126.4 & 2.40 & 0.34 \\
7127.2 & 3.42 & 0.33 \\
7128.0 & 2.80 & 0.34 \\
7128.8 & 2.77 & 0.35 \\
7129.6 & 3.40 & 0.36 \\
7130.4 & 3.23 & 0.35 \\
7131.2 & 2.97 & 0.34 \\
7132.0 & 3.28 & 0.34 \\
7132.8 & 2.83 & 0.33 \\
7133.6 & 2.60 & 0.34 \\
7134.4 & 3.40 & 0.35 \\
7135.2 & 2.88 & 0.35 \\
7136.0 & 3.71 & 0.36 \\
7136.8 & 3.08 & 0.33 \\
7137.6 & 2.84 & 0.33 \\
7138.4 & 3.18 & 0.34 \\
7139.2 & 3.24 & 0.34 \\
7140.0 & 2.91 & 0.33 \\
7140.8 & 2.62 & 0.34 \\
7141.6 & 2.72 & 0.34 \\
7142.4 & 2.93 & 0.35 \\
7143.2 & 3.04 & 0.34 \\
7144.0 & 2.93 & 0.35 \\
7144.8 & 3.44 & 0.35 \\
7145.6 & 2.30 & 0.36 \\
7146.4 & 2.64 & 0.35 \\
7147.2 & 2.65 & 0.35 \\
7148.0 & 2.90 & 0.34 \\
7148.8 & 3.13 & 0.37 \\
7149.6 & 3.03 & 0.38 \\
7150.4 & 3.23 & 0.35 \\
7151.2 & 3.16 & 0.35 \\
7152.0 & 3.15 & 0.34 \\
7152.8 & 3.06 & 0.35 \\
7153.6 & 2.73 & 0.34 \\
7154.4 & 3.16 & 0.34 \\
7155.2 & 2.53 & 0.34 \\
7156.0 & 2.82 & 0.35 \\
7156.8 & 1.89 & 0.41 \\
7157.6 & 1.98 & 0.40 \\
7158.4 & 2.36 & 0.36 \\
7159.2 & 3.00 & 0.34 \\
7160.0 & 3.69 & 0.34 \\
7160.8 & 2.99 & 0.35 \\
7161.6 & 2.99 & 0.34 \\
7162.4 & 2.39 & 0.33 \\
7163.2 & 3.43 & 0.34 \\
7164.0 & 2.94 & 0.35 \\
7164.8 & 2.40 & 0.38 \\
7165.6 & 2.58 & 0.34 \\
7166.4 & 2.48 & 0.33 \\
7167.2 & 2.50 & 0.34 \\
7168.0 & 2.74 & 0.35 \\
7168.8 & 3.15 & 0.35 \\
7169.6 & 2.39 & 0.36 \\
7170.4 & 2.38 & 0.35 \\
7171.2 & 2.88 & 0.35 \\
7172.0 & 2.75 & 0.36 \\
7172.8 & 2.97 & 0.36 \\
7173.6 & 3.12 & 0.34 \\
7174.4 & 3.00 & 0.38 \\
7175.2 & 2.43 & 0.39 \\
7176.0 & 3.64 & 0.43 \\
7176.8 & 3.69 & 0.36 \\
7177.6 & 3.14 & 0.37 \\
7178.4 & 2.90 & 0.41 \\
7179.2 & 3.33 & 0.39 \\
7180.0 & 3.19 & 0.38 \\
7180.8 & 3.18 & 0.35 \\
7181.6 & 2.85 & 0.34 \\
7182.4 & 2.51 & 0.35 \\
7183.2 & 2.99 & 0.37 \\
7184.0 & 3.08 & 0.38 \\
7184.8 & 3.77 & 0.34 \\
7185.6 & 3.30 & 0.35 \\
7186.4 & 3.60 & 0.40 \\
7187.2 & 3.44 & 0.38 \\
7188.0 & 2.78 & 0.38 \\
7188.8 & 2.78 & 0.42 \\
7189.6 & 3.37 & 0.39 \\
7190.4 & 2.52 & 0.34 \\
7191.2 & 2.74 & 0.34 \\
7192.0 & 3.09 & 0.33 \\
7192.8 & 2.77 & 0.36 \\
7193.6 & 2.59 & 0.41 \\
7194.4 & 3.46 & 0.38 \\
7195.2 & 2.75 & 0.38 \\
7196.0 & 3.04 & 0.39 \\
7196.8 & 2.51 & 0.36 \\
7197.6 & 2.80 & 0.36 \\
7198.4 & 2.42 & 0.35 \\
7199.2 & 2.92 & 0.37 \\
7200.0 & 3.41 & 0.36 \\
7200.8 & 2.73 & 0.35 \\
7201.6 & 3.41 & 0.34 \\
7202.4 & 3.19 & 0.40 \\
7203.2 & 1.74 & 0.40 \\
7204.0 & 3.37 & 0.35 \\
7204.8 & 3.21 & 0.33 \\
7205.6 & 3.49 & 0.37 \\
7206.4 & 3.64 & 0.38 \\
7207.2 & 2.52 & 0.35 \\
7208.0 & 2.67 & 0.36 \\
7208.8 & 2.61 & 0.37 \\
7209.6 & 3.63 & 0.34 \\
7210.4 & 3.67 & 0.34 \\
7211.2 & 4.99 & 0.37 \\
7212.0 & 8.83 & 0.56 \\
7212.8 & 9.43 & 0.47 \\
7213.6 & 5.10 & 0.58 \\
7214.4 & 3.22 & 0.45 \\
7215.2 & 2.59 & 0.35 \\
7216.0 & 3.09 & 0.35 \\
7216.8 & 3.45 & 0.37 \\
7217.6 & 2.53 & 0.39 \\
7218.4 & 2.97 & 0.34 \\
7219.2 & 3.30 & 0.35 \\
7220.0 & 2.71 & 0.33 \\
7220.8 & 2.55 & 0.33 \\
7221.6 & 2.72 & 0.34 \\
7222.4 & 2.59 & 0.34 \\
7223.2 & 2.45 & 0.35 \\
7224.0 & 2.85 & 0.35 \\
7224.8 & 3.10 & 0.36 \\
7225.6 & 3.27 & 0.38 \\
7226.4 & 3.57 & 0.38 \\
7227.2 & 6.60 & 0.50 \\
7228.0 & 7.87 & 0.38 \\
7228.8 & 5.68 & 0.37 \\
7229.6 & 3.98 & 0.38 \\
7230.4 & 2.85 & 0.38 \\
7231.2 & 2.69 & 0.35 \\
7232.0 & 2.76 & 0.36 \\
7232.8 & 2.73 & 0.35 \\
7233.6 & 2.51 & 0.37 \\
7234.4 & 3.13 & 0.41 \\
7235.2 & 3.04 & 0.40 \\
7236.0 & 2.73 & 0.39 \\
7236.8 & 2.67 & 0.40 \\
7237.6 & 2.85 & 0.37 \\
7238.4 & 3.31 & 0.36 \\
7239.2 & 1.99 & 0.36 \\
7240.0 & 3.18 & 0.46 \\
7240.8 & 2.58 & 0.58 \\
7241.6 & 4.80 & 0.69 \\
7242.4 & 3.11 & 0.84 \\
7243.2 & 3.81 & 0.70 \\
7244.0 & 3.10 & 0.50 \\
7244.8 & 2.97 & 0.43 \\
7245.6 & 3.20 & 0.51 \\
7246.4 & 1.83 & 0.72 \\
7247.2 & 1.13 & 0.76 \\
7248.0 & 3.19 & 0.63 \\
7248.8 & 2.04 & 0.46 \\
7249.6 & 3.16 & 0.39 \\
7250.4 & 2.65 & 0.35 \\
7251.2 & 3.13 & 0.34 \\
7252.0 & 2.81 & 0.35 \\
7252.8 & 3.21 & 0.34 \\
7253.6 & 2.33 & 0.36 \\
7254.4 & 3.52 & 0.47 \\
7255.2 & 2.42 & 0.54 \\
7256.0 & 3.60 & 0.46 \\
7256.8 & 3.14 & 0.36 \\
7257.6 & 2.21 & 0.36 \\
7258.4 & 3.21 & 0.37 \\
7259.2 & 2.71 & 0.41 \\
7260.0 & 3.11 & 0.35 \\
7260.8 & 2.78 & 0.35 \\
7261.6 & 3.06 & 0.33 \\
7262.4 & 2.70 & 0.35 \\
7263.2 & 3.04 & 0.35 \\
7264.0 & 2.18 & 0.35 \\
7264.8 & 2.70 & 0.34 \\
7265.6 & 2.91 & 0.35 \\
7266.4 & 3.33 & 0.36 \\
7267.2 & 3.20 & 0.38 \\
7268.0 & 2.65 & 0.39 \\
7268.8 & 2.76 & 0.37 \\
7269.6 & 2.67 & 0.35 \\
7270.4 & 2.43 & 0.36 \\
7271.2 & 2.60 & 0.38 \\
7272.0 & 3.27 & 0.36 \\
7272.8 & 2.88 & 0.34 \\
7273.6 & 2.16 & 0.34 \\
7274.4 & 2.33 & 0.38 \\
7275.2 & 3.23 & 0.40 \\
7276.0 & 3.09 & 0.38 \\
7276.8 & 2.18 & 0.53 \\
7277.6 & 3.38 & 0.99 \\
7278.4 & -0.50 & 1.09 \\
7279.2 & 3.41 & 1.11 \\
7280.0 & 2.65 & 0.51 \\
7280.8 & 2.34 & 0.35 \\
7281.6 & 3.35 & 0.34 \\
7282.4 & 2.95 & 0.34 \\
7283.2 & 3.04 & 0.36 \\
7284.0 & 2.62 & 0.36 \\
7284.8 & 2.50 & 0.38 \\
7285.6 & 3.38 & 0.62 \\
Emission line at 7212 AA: [S II] 6716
